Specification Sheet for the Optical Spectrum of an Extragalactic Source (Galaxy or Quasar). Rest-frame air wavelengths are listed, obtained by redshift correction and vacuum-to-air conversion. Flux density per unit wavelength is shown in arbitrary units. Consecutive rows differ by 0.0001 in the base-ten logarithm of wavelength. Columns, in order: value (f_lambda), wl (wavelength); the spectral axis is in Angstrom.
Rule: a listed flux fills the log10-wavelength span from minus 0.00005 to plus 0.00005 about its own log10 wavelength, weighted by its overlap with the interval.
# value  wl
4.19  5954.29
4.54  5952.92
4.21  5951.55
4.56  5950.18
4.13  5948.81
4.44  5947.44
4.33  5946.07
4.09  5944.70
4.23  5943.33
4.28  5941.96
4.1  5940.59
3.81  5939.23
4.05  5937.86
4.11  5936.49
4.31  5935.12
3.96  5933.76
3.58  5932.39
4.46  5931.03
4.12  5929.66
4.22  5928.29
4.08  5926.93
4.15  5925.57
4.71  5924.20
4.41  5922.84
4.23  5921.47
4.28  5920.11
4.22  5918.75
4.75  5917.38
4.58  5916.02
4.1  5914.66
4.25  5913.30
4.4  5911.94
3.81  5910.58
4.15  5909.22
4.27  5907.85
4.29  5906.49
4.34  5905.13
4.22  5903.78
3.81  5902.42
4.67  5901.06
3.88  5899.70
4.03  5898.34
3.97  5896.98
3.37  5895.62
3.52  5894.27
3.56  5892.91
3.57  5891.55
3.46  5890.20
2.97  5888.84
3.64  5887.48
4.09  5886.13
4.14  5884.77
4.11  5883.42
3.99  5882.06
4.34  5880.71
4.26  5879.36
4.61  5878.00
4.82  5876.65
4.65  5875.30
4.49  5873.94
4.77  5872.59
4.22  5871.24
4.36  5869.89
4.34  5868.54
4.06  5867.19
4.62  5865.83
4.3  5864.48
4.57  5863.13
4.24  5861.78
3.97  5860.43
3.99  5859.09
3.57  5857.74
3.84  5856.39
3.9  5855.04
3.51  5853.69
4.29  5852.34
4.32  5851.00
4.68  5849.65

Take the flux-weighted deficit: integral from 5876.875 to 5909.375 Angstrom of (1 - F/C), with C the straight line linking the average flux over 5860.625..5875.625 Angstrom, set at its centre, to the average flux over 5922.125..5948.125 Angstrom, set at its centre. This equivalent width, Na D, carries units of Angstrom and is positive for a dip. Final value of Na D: 2.5 Angstrom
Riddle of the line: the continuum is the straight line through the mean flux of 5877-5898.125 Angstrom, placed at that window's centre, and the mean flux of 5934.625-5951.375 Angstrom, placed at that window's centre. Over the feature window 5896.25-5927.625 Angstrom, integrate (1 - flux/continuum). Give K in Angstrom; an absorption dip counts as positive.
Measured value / -1.8 Angstrom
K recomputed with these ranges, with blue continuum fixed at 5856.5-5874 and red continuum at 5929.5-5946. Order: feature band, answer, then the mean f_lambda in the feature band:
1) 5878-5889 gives 0.5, 4.03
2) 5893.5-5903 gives 0.7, 3.89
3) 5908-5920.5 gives -0.4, 4.28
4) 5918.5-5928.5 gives -0.4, 4.3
